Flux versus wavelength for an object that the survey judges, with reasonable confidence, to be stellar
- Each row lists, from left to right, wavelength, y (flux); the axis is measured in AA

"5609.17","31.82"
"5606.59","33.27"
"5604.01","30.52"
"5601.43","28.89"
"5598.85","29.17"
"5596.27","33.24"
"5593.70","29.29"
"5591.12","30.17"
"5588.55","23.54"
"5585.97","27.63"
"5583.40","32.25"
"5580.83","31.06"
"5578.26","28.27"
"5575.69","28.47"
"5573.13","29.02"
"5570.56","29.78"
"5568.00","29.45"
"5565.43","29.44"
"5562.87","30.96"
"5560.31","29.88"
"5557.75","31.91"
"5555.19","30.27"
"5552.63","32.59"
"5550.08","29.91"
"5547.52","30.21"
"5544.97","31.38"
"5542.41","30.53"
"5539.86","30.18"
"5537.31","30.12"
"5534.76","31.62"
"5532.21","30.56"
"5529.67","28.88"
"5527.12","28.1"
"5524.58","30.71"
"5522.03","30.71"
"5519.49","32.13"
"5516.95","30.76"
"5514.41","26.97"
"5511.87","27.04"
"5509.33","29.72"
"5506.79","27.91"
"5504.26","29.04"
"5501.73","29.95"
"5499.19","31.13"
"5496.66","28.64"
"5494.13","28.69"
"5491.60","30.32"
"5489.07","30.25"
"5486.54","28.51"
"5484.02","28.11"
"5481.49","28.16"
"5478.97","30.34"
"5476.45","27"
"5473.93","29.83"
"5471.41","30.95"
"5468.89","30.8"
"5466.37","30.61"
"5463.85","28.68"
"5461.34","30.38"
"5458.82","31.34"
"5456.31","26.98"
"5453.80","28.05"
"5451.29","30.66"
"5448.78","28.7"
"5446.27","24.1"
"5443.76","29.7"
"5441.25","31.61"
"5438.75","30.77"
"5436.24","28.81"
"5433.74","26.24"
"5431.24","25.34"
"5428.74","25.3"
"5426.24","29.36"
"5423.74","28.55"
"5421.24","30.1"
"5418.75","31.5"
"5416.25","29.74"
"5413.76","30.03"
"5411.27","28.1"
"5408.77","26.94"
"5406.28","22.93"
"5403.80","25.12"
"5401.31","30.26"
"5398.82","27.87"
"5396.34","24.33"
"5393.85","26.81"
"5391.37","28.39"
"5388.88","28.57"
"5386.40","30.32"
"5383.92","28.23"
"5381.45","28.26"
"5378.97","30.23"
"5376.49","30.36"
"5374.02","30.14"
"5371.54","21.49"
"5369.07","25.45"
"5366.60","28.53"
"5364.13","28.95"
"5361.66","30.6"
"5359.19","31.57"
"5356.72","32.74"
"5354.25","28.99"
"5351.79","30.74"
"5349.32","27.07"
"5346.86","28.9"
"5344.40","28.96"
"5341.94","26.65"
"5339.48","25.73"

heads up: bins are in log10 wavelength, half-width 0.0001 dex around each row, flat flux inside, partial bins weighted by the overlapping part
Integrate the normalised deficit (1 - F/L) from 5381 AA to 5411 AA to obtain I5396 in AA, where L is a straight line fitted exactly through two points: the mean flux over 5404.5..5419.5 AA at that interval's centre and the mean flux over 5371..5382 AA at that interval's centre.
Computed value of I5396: 0.94 AA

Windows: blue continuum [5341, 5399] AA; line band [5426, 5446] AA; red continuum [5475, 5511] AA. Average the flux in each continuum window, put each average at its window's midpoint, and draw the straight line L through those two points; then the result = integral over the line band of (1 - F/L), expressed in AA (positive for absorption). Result 0.5 AA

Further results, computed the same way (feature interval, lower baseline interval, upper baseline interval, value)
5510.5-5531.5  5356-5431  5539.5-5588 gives 0.1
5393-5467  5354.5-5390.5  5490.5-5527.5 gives 2.3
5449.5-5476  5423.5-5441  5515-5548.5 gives -0.9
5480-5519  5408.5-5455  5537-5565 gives 1.0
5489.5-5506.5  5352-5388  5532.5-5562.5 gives 0.4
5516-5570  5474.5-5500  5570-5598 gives -2.3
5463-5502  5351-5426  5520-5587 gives 0.0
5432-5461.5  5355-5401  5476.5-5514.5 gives 0.0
